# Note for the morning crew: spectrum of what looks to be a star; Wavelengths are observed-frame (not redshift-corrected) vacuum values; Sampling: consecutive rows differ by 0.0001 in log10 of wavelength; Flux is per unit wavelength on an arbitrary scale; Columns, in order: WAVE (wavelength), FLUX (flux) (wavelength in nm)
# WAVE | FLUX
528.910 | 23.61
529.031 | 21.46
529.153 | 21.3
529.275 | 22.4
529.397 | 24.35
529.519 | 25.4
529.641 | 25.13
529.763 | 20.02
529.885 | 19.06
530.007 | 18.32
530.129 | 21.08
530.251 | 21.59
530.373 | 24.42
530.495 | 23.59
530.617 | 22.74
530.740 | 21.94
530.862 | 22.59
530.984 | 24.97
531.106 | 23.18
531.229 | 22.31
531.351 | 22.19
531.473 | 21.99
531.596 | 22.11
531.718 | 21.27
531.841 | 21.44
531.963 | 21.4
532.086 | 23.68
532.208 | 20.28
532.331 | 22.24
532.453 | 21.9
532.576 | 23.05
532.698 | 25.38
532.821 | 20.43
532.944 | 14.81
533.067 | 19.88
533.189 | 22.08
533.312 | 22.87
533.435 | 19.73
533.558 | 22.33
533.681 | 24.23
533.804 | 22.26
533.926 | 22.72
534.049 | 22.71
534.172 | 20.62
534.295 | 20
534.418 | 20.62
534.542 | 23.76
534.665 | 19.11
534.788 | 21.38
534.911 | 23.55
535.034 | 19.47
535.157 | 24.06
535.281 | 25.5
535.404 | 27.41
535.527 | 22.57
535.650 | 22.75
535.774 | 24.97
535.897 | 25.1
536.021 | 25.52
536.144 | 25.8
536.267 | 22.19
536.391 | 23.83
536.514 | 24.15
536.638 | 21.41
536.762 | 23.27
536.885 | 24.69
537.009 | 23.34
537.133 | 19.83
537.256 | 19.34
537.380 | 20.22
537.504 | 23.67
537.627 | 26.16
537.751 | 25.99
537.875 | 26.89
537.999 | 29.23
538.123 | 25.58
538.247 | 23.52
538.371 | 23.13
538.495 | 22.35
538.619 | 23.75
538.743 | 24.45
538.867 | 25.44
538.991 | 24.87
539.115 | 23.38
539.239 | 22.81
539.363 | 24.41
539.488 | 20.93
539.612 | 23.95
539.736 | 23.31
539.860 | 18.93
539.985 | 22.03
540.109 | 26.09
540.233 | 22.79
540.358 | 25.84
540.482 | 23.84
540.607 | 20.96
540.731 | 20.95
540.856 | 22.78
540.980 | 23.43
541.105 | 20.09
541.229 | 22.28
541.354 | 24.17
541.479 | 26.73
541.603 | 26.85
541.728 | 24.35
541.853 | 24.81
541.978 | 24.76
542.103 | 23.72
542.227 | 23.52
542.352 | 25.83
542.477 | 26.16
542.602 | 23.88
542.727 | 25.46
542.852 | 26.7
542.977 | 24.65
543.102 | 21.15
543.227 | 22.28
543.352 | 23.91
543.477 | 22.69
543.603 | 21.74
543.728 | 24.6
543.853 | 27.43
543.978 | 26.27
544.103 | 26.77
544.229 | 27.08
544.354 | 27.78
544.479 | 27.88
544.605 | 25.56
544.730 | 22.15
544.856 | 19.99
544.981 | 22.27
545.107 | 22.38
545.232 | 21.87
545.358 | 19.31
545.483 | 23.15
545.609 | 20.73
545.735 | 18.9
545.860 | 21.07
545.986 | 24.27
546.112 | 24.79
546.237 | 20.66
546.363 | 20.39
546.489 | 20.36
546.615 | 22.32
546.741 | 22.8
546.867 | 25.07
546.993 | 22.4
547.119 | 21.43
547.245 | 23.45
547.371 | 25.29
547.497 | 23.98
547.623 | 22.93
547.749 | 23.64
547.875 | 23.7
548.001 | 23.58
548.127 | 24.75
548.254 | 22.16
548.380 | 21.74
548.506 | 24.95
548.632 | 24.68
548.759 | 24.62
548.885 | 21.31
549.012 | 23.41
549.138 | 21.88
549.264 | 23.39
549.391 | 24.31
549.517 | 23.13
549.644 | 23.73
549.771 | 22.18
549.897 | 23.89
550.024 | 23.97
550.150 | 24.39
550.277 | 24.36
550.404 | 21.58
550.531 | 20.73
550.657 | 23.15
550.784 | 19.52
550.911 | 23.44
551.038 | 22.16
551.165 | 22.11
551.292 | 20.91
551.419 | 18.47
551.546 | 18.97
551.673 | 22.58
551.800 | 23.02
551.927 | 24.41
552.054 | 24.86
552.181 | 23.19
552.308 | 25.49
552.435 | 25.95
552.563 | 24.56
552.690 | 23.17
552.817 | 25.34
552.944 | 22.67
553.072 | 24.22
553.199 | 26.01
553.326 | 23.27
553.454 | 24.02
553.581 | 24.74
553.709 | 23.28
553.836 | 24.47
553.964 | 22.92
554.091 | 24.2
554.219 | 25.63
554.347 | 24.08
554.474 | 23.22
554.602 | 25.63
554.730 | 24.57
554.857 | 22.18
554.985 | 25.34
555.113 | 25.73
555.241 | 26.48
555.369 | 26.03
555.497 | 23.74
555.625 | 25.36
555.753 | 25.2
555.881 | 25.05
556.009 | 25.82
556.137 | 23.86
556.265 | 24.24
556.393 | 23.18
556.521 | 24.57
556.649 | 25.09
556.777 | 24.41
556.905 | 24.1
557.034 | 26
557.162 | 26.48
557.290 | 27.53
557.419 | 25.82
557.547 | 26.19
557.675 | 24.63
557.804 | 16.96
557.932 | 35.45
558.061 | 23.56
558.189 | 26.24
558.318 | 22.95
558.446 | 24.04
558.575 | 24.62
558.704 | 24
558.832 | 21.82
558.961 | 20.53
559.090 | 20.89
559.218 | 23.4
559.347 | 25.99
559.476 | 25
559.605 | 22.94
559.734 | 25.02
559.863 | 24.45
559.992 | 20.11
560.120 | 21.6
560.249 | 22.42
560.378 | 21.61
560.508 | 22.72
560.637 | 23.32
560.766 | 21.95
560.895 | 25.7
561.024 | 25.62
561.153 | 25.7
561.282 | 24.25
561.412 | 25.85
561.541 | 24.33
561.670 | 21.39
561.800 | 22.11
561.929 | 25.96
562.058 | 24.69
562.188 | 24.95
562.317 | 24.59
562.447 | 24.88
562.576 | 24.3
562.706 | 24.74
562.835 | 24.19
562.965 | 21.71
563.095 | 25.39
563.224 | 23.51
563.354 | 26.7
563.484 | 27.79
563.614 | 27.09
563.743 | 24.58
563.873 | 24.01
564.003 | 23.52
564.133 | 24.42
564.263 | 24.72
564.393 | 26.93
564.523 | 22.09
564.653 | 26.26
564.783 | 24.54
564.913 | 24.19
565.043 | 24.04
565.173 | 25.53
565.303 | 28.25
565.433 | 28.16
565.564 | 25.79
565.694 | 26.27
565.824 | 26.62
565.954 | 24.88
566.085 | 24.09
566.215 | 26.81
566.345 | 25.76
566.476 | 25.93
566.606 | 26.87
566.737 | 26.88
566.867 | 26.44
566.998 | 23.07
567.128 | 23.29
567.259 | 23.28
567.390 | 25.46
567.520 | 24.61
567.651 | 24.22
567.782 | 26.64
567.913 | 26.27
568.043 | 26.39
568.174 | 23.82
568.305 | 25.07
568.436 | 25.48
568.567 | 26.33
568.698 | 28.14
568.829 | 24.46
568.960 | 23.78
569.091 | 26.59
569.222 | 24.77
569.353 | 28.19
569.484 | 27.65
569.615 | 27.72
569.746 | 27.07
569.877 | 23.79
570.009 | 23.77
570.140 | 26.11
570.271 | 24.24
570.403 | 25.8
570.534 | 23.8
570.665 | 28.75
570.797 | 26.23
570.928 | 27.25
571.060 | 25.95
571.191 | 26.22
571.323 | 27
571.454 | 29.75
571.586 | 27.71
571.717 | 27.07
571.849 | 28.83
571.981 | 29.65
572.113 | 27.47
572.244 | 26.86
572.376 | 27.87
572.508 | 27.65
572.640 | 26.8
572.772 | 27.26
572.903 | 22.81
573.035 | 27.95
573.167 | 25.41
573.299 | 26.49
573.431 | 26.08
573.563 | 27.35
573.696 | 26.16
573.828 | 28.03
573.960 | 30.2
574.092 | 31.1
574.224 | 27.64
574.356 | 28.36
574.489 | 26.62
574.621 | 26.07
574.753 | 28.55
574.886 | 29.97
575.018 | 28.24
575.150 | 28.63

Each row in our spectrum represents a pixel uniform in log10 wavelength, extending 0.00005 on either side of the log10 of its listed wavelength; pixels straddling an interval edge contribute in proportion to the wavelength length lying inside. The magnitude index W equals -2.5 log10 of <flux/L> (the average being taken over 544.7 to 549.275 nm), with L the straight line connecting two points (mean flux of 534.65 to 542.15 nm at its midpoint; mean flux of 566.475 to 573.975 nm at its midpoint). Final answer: 0.08 mag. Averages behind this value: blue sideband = 23.6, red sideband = 26.3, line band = 22.6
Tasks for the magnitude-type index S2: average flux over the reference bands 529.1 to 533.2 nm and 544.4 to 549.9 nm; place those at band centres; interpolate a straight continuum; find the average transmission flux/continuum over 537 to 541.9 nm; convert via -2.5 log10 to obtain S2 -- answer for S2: -0.05 mag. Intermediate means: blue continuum 22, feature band 23.6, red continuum 22.9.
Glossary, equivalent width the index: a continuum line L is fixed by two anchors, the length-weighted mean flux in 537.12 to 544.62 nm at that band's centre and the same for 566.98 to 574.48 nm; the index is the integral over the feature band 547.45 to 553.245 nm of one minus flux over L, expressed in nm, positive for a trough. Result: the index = 0.389 nm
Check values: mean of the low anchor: 24.1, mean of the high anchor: 26.4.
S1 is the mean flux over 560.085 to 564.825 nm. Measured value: 24.3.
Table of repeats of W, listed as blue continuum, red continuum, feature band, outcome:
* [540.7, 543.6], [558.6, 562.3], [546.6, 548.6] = 0.02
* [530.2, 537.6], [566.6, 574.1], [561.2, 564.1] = 0.04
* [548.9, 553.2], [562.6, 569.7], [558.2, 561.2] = 0.05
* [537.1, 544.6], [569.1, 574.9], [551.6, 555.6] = 0.04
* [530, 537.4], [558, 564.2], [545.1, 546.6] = 0.08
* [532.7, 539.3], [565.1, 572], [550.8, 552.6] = 0.08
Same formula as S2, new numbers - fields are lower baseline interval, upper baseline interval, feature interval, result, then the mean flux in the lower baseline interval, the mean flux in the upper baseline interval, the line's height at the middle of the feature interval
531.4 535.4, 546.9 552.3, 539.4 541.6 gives -0.03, 21.9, 23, 22.3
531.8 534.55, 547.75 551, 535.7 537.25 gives -0.08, 21.6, 23.1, 21.9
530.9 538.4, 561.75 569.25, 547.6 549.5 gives 0.02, 22.8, 25.2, 23.9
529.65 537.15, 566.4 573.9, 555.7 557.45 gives -0.01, 22.4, 26.2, 24.8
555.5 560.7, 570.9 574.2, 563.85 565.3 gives 0.04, 24.2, 27.4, 25.6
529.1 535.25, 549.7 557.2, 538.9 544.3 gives -0.05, 22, 23.9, 22.8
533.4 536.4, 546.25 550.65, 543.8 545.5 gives -0.06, 22.9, 23.1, 23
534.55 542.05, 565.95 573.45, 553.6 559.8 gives 0.02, 23.6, 26.1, 25.1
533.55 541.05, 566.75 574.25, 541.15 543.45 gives -0.03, 23.3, 26.4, 23.8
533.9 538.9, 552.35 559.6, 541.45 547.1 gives 0.01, 23.4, 24.5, 23.9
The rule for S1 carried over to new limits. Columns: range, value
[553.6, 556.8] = 24.6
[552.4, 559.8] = 24.5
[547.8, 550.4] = 23.5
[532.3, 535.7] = 22.1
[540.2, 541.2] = 22.6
